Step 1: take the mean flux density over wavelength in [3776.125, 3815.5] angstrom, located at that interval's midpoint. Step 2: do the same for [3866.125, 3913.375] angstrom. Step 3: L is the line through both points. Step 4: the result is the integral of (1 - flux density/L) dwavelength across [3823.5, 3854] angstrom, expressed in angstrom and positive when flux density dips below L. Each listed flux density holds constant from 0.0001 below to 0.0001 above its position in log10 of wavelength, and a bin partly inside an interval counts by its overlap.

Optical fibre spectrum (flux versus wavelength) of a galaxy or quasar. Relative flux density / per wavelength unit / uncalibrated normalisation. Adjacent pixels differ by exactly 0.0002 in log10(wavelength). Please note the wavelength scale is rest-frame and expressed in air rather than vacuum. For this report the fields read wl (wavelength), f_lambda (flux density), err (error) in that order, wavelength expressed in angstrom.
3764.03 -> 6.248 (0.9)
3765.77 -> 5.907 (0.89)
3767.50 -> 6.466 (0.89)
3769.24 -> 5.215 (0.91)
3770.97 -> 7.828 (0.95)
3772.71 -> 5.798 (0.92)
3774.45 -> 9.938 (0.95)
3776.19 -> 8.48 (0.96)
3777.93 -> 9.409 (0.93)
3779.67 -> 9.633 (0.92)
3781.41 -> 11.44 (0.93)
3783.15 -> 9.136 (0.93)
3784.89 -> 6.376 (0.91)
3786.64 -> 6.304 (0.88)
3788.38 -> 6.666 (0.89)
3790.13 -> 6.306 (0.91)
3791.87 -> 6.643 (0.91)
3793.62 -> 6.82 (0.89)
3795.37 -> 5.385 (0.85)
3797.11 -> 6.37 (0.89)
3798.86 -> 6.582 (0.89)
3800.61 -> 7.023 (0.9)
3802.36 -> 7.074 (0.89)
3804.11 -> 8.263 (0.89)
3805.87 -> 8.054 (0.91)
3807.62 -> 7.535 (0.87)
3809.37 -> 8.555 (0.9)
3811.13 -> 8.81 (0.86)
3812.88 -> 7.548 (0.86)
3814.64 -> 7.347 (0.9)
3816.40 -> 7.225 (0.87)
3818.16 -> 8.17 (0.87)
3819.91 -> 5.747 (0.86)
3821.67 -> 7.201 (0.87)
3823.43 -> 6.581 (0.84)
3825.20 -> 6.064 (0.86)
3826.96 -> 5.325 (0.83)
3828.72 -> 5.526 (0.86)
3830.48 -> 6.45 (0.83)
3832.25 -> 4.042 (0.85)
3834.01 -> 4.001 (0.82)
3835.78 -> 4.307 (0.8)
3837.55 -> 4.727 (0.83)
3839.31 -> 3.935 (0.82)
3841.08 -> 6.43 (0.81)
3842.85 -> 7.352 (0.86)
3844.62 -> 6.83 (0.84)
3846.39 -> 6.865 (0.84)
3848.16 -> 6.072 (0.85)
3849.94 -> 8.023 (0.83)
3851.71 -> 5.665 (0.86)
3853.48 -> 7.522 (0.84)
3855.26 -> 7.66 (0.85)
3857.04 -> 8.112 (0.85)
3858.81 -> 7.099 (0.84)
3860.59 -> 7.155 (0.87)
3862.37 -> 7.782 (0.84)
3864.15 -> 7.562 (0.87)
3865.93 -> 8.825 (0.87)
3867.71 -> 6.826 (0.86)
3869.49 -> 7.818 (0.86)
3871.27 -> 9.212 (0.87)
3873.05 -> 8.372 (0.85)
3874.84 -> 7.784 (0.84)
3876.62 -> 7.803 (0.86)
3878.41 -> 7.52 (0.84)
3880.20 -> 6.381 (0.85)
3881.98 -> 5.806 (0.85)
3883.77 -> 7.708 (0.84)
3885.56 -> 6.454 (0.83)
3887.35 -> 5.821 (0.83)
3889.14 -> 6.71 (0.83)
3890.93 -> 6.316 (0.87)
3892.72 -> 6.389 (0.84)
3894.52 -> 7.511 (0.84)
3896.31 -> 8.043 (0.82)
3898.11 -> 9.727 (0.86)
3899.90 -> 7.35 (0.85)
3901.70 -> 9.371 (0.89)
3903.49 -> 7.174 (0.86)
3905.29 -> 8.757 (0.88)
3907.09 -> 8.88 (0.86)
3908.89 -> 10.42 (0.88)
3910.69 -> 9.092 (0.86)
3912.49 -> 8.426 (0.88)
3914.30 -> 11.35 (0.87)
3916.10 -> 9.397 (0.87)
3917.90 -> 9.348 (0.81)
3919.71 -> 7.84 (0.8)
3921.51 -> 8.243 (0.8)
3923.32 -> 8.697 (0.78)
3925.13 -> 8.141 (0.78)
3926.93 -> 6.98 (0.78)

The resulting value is 7.4 angstrom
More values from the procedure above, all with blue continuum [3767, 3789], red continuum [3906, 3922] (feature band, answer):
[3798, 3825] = 2.8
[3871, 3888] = 3.2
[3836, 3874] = 7.0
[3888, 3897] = 2.1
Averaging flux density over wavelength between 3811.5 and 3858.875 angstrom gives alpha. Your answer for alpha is 6.38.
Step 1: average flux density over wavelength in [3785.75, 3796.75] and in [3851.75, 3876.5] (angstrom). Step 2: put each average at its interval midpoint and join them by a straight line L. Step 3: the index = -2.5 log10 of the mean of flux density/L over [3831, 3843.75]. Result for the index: 0.40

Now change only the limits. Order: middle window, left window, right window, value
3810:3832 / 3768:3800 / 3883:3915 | 0.13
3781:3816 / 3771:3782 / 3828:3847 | 0.04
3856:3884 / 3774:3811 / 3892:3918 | 0.11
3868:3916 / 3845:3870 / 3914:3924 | 0.05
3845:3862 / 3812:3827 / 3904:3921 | 0.09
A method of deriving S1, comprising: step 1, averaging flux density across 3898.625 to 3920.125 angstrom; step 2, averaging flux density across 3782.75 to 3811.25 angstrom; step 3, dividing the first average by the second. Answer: 1.3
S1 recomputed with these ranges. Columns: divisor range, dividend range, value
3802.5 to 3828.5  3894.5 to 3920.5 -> 1.23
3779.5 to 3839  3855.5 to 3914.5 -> 1.15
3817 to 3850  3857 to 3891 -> 1.24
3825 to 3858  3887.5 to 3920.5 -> 1.39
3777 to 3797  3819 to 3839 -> 0.71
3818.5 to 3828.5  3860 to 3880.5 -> 1.25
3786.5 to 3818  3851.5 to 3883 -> 1.05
